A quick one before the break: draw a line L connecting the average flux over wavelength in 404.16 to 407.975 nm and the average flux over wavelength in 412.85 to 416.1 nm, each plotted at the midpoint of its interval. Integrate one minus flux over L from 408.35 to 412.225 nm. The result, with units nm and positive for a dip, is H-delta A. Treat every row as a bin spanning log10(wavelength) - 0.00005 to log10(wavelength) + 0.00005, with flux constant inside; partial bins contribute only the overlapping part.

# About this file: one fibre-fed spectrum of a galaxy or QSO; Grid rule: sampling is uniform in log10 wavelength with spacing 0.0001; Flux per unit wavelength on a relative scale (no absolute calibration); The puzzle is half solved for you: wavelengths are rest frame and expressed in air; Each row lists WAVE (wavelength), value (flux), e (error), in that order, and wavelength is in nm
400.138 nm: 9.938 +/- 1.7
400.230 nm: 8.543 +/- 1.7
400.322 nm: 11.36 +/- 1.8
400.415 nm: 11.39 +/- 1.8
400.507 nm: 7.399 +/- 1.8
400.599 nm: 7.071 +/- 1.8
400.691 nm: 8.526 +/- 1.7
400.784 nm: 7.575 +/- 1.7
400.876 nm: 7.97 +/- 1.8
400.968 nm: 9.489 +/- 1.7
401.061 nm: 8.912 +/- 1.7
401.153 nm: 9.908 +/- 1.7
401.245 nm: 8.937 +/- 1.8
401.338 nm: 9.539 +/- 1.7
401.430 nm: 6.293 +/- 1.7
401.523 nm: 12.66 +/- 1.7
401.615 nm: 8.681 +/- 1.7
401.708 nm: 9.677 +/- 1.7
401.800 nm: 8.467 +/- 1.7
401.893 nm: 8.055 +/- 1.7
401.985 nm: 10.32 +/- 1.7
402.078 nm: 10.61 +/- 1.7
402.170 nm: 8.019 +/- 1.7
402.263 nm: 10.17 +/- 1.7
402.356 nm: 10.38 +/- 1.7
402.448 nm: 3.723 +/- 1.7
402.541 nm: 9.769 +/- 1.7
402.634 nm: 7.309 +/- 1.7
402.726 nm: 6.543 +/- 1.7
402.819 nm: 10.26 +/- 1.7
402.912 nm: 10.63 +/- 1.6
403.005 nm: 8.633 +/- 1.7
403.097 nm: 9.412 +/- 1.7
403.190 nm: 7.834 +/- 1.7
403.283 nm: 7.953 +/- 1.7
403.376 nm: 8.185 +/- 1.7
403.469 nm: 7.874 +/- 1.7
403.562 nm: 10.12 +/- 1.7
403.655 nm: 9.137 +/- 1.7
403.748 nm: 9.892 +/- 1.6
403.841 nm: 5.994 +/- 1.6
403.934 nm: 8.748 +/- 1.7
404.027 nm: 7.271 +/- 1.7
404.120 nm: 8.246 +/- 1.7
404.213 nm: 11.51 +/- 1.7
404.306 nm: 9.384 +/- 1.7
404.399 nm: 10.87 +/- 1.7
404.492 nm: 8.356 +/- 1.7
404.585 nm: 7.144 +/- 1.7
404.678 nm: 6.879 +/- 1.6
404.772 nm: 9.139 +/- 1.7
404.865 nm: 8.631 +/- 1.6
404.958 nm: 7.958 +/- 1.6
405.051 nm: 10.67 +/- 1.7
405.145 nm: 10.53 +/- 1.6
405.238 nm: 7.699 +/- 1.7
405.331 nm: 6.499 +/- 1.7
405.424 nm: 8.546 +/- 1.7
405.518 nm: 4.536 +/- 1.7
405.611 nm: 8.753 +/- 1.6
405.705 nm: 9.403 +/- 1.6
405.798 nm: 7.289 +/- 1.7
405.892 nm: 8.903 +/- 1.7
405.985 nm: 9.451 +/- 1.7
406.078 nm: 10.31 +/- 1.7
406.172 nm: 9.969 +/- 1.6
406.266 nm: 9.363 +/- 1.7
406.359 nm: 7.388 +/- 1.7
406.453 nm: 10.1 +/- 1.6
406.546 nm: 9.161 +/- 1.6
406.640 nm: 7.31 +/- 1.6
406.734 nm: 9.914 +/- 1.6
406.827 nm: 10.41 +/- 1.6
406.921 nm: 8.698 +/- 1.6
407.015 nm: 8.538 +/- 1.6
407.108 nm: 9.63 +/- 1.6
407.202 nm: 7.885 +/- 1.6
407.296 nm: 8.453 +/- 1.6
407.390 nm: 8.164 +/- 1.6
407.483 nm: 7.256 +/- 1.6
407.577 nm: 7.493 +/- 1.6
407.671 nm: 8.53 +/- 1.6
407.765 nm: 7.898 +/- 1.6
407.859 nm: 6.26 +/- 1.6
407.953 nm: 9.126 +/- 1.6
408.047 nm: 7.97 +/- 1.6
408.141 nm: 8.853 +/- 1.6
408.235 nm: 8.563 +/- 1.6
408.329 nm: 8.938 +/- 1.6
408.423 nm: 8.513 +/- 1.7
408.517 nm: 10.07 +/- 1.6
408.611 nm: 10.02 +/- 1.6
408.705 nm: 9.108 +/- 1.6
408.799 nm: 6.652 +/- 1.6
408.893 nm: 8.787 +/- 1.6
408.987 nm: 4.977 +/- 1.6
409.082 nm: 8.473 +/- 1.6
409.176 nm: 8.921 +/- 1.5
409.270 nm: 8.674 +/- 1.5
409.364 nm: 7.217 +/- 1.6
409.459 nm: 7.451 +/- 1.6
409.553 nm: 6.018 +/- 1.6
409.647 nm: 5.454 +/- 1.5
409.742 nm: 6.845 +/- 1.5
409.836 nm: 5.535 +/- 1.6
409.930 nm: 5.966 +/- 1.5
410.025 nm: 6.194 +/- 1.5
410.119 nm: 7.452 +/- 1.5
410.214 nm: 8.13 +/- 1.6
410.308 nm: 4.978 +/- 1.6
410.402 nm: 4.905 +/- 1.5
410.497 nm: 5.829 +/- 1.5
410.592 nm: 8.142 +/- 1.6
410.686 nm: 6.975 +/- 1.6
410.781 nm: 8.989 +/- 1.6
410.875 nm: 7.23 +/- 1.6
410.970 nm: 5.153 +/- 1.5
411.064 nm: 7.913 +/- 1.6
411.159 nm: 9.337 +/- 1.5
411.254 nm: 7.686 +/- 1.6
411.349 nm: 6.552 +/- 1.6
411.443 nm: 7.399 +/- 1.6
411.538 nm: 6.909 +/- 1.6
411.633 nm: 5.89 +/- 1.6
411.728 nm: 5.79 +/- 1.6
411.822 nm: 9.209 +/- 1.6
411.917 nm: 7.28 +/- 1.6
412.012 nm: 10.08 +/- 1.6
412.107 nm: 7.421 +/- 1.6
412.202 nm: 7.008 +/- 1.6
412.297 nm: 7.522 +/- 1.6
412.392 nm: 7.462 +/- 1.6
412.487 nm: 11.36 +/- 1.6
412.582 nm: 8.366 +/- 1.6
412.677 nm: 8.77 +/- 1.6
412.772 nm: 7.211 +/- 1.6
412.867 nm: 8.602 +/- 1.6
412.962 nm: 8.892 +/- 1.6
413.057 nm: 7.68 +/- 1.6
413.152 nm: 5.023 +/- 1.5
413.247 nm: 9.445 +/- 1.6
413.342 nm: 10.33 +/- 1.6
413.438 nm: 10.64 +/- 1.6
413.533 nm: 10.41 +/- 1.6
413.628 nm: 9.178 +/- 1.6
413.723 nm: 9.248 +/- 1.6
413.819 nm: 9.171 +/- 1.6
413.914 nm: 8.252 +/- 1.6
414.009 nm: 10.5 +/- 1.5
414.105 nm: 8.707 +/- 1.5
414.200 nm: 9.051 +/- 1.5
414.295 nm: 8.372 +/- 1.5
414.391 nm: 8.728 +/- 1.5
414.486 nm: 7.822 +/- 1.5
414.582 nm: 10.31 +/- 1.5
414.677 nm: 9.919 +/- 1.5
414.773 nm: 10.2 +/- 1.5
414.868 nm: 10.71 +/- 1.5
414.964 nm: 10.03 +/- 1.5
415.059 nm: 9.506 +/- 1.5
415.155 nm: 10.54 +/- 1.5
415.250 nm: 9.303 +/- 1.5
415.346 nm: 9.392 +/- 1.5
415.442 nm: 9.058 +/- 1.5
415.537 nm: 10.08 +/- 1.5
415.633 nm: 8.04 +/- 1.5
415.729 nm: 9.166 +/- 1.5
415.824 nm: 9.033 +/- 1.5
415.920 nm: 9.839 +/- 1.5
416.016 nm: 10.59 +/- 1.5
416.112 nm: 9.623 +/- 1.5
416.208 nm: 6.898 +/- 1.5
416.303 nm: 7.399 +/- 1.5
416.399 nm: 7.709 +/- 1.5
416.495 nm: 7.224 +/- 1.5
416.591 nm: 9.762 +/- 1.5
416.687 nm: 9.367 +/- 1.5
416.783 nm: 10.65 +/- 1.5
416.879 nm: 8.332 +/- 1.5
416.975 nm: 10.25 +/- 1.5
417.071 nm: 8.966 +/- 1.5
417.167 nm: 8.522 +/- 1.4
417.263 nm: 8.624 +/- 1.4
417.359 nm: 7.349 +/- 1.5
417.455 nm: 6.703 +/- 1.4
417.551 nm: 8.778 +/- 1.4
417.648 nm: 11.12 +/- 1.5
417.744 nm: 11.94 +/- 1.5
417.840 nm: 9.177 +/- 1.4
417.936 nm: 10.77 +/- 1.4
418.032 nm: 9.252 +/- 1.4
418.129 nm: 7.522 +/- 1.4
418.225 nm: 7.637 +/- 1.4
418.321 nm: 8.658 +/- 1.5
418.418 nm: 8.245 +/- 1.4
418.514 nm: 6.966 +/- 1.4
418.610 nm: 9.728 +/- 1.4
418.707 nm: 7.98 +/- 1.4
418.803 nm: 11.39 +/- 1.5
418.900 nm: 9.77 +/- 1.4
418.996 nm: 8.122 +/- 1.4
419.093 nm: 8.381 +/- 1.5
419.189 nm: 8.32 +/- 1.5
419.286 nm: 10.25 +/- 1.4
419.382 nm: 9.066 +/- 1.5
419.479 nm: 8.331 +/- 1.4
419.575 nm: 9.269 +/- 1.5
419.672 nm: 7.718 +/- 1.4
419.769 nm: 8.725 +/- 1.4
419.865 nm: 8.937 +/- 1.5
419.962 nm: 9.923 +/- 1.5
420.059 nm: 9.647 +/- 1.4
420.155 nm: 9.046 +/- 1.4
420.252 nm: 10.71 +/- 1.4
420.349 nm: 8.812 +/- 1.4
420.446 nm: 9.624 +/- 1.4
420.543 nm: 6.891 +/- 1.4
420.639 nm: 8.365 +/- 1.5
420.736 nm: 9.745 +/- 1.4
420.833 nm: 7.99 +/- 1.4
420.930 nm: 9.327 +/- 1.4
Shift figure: 0.69 nm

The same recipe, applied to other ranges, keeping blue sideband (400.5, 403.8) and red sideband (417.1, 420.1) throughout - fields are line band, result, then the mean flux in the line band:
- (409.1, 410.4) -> 0.30 nm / 6.81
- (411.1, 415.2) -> 0.10 nm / 8.66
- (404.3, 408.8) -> 0.11 nm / 8.61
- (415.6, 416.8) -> 0.01 nm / 8.83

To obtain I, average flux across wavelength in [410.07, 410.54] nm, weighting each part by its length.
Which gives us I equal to 6.27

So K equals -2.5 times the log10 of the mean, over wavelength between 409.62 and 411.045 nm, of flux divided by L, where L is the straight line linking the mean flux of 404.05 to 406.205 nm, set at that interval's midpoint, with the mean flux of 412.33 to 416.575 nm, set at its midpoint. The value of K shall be 0.33 mag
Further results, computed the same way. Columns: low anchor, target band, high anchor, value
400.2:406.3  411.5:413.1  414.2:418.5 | 0.13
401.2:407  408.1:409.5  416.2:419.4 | 0.06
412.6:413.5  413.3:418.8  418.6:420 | -0.05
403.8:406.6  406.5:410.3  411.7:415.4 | 0.10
